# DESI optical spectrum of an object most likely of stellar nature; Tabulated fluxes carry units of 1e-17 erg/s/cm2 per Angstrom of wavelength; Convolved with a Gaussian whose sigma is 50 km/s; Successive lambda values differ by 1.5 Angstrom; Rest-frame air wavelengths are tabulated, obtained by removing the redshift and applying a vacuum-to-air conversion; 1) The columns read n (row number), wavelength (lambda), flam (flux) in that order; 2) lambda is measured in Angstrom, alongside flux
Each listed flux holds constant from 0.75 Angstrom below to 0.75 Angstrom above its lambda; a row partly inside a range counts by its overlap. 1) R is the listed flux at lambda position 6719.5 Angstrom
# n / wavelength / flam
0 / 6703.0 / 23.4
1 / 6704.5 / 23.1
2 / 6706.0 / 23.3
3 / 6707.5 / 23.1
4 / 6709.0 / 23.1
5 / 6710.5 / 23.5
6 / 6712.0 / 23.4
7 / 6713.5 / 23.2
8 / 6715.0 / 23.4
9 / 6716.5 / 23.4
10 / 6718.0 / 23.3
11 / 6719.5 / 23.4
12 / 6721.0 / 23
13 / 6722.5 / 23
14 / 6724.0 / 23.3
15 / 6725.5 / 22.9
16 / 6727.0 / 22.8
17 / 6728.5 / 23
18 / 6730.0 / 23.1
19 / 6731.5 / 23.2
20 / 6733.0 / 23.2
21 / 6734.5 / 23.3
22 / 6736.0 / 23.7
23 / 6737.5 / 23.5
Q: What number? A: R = 23.4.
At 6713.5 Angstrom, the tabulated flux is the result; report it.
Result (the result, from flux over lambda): 23.2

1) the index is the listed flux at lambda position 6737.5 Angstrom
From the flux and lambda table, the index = 23.5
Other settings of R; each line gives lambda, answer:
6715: 23.4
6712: 23.4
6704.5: 23.1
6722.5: 23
